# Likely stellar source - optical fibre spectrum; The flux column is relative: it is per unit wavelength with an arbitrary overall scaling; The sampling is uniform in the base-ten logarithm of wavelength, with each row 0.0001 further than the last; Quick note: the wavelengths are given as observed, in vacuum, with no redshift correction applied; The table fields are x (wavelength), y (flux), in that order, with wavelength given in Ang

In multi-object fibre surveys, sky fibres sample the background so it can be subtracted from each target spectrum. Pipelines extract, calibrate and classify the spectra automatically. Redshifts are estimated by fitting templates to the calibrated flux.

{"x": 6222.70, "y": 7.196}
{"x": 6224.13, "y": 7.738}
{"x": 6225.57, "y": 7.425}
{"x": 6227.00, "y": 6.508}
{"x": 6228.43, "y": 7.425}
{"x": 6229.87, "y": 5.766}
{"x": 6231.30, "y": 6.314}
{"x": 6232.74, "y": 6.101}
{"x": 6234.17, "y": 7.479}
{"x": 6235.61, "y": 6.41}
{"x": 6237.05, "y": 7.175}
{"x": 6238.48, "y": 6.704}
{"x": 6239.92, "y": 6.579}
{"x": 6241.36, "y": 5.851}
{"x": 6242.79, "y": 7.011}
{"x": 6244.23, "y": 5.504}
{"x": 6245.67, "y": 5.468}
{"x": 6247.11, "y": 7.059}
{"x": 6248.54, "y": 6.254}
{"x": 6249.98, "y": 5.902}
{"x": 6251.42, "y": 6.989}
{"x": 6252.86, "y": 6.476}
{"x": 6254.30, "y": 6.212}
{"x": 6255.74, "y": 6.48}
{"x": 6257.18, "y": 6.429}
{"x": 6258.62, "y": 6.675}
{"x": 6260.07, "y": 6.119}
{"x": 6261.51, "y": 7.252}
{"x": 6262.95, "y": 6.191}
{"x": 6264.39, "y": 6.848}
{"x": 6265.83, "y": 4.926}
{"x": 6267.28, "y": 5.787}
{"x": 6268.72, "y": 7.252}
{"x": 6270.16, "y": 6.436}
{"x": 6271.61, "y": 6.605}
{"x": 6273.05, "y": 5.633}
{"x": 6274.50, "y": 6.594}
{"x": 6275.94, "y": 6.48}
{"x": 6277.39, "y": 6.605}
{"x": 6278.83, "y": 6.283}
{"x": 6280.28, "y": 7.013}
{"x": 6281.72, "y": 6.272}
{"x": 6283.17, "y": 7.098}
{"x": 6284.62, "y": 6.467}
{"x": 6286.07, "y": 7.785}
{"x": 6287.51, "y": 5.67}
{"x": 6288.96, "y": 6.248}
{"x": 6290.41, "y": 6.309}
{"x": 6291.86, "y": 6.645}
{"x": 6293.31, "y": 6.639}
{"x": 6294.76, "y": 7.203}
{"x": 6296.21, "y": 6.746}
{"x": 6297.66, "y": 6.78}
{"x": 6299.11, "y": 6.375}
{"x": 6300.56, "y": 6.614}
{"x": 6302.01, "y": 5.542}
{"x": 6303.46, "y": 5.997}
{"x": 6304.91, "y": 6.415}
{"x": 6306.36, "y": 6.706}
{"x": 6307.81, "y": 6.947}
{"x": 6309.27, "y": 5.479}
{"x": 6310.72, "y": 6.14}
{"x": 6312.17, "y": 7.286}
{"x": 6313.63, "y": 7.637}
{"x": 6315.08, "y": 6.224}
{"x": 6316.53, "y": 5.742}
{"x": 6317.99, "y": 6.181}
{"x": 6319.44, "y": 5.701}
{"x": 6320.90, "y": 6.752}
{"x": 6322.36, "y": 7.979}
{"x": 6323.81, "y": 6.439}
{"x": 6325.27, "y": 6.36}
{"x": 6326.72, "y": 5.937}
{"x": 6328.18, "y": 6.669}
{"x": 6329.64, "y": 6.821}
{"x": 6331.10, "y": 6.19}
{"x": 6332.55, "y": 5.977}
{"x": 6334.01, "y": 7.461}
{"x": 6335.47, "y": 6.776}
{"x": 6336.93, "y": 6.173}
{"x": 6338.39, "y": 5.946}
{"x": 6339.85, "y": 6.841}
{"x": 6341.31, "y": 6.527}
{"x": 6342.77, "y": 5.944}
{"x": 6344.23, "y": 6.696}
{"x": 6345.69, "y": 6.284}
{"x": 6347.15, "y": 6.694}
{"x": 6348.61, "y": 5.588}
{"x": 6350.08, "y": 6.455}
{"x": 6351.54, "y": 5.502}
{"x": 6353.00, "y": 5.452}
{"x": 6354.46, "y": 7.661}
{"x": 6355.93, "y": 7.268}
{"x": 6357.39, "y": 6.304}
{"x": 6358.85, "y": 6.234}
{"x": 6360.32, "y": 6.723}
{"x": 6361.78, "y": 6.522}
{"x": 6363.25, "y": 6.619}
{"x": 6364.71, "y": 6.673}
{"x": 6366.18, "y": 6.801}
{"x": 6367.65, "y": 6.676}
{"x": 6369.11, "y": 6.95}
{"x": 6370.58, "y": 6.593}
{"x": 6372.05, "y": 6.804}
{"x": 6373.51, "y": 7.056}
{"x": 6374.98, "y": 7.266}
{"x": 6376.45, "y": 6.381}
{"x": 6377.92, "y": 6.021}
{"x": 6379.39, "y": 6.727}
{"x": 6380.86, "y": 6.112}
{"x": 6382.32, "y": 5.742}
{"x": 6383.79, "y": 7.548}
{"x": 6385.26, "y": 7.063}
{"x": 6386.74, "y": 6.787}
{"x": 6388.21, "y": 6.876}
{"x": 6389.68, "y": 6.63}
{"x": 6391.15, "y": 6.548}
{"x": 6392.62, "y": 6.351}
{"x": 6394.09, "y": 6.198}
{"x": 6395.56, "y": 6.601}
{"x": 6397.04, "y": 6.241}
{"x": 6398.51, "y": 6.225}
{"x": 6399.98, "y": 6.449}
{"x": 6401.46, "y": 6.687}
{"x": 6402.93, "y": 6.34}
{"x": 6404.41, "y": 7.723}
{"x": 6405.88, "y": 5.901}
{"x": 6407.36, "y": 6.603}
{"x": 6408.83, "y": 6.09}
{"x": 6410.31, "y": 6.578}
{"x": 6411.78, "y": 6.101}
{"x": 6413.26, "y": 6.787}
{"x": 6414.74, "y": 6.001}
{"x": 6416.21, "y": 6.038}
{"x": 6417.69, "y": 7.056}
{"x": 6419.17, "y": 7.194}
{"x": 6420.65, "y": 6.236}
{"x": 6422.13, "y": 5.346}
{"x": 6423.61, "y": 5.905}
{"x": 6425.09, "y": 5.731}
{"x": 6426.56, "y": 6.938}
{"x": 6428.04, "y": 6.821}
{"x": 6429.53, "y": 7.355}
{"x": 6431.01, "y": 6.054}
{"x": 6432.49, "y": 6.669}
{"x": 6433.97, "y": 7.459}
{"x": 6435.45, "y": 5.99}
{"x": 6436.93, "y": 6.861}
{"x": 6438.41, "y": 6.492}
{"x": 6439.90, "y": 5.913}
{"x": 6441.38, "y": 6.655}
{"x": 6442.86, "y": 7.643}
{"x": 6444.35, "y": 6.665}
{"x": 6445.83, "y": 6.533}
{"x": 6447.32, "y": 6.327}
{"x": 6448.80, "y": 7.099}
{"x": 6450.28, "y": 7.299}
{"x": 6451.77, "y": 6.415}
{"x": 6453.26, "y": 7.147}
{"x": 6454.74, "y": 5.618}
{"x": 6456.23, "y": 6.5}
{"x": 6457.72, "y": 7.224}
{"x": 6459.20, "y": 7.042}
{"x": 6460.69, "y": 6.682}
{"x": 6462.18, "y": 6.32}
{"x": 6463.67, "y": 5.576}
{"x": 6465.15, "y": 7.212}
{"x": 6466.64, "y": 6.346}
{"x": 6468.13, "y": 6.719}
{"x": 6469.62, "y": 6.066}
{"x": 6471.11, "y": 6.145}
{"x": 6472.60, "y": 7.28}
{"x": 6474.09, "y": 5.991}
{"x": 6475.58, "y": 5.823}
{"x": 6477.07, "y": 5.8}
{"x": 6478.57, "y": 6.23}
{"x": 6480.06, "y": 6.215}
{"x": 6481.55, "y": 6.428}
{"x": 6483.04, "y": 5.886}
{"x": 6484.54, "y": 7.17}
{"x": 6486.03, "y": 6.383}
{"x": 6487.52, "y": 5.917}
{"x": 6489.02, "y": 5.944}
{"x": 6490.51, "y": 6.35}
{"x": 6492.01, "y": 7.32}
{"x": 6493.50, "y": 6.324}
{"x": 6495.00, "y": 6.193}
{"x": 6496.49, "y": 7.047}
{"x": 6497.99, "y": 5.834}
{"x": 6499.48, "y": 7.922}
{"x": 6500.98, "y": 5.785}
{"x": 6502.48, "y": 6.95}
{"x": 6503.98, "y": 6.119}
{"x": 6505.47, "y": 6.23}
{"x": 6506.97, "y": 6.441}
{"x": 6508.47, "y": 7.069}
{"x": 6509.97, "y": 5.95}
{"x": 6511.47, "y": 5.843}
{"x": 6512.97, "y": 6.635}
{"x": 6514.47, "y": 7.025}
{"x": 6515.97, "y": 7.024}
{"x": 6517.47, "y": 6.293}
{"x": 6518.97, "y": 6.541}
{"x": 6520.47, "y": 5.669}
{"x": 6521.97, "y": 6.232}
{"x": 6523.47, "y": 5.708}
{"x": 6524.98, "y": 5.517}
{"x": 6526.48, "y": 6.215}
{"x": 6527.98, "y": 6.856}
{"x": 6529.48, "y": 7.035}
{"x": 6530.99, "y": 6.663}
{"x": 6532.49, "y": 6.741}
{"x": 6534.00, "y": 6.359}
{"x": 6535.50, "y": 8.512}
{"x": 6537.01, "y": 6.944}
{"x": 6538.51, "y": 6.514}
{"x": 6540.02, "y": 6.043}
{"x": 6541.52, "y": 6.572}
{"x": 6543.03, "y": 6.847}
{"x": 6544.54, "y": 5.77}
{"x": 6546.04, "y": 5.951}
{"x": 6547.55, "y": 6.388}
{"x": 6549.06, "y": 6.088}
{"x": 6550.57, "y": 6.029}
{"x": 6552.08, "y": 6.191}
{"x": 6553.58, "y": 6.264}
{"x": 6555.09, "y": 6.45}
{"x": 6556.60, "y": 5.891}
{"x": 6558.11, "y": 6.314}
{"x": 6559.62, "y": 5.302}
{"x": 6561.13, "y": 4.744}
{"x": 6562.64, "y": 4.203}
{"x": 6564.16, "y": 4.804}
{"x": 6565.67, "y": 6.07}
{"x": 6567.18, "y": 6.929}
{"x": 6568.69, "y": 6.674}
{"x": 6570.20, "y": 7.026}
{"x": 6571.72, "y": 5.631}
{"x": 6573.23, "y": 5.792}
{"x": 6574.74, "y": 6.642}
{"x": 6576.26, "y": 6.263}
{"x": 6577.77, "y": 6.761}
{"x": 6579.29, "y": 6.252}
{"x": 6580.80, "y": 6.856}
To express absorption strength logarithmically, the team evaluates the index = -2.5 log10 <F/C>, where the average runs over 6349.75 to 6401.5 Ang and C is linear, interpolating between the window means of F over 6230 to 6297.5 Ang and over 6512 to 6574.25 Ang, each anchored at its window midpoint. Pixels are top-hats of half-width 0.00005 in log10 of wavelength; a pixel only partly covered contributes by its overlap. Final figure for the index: -0.031 mag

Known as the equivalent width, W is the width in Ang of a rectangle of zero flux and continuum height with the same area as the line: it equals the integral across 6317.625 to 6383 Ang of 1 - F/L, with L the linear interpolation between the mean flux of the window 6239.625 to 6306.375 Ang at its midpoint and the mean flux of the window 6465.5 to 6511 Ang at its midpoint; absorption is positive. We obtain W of -0.8 Ang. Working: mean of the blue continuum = 6.43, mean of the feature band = 6.5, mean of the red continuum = 6.4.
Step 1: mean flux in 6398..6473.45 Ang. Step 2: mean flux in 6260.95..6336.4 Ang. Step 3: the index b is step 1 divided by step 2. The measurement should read 1.01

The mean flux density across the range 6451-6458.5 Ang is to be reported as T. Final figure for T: 6.58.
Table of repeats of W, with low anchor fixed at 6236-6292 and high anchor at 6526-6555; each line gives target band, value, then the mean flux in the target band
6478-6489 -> 0.4 Ang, 6.3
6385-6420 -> -0.3 Ang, 6.54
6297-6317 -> 0.1 Ang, 6.43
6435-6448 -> -0.2 Ang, 6.58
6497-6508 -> 0.0 Ang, 6.5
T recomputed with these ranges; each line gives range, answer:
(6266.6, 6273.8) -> 6.35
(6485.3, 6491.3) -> 6.15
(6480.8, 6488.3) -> 6.35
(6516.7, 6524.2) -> 6.1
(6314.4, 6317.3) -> 5.98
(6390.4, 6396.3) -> 6.43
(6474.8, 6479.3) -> 5.94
